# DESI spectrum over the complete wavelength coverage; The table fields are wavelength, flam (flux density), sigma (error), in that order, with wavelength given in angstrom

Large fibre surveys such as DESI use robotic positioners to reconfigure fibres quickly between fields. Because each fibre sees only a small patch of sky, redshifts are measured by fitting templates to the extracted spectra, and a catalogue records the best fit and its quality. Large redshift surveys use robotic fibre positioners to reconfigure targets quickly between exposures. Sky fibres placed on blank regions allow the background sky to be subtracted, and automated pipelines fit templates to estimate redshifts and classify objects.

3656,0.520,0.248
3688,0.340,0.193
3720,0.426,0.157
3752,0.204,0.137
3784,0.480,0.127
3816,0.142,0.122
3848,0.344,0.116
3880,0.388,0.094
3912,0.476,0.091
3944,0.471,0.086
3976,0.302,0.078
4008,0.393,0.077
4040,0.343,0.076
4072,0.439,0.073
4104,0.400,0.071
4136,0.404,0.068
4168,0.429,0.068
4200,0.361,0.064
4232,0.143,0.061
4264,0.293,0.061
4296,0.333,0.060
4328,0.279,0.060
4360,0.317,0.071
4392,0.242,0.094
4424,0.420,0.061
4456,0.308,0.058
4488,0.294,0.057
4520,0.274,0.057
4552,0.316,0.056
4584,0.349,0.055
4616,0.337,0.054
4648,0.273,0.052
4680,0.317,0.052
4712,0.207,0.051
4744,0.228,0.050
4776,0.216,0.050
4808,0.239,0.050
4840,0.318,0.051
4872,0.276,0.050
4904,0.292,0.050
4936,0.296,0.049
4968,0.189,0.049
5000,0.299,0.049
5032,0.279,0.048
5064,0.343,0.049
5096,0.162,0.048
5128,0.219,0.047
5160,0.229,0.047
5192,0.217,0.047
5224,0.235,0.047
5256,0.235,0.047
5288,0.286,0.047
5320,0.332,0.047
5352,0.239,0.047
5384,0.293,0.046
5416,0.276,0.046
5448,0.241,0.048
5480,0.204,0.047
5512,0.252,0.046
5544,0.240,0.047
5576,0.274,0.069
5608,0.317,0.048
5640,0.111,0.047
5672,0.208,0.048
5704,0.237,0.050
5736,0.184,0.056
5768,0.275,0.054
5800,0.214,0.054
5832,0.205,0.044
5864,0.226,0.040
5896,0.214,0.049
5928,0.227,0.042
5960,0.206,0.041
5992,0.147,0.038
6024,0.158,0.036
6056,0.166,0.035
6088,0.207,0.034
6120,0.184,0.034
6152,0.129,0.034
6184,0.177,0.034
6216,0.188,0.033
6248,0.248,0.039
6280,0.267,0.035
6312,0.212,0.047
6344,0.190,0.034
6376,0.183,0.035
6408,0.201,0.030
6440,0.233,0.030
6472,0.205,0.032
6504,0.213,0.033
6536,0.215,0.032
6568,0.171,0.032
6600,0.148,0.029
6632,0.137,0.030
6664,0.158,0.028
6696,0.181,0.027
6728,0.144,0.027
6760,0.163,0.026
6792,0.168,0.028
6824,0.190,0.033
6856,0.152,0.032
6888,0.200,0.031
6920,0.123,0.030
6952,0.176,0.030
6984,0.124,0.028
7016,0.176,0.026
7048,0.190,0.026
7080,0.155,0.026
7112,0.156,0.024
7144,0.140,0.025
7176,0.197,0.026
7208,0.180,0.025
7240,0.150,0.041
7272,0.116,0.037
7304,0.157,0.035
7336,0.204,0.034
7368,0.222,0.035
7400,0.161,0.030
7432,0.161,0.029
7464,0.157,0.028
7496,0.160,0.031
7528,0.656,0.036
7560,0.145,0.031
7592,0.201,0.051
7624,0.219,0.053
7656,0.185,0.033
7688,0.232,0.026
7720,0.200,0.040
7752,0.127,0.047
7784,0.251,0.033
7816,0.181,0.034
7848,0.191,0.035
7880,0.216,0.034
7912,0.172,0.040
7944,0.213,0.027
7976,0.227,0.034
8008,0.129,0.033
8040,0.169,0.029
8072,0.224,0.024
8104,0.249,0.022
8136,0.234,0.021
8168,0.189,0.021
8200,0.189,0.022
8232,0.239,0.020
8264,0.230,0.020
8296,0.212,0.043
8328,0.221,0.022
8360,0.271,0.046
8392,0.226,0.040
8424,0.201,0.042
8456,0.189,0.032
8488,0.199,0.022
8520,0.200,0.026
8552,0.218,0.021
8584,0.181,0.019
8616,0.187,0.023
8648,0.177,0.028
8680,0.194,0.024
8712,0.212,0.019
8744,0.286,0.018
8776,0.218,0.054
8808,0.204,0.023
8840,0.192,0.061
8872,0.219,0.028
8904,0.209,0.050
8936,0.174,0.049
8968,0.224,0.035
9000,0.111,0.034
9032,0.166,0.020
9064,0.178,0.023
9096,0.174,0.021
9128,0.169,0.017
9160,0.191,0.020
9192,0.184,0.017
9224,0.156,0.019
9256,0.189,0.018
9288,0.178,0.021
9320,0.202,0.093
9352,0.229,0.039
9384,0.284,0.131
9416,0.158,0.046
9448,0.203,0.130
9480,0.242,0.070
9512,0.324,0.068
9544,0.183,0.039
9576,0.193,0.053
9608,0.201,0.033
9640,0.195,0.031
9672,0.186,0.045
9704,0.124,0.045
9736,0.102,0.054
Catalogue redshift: 1.02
